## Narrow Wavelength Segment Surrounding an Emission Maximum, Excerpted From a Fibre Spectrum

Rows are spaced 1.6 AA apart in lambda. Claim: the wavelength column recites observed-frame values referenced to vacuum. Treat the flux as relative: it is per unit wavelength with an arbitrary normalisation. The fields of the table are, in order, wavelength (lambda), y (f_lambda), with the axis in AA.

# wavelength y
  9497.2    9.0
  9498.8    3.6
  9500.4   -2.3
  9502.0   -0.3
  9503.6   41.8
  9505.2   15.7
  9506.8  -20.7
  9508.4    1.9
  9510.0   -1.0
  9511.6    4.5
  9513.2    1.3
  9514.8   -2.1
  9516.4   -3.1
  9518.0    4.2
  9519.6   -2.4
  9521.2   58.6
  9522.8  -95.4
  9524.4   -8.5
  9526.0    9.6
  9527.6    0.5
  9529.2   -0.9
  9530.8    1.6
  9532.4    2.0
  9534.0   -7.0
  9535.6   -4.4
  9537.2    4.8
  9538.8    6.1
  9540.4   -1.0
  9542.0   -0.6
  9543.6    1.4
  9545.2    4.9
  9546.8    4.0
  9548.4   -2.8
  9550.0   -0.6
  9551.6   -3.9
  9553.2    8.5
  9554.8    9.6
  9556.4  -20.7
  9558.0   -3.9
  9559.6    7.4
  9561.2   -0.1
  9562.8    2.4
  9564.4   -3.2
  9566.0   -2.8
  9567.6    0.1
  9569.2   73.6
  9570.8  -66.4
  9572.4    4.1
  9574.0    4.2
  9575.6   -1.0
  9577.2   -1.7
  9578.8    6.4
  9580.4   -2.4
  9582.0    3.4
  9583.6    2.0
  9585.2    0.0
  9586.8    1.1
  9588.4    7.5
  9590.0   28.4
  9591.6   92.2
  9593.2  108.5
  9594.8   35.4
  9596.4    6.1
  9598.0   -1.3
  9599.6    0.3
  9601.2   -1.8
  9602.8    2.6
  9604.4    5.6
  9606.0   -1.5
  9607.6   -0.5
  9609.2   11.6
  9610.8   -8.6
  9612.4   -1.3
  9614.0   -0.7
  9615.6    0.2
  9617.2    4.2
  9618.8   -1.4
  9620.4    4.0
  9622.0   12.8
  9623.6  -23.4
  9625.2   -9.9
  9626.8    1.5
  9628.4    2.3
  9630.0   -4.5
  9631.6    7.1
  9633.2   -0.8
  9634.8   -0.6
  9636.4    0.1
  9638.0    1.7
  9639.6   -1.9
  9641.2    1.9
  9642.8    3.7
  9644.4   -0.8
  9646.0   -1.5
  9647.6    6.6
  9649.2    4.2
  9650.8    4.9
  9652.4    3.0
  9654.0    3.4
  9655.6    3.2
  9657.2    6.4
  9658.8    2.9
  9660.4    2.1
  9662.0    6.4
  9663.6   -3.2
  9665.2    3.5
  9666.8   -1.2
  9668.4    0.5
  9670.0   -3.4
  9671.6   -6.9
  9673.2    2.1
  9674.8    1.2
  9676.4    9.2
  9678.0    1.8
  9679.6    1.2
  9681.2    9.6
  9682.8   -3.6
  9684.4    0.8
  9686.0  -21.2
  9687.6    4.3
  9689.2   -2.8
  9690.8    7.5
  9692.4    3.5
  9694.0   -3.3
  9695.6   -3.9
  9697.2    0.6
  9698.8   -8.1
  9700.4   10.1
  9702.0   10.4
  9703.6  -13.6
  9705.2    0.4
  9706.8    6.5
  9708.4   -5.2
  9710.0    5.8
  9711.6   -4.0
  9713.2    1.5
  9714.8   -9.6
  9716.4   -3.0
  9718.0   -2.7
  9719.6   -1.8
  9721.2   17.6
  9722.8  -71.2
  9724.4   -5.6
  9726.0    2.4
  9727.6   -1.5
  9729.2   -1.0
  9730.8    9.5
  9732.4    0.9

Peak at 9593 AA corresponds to H-alpha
